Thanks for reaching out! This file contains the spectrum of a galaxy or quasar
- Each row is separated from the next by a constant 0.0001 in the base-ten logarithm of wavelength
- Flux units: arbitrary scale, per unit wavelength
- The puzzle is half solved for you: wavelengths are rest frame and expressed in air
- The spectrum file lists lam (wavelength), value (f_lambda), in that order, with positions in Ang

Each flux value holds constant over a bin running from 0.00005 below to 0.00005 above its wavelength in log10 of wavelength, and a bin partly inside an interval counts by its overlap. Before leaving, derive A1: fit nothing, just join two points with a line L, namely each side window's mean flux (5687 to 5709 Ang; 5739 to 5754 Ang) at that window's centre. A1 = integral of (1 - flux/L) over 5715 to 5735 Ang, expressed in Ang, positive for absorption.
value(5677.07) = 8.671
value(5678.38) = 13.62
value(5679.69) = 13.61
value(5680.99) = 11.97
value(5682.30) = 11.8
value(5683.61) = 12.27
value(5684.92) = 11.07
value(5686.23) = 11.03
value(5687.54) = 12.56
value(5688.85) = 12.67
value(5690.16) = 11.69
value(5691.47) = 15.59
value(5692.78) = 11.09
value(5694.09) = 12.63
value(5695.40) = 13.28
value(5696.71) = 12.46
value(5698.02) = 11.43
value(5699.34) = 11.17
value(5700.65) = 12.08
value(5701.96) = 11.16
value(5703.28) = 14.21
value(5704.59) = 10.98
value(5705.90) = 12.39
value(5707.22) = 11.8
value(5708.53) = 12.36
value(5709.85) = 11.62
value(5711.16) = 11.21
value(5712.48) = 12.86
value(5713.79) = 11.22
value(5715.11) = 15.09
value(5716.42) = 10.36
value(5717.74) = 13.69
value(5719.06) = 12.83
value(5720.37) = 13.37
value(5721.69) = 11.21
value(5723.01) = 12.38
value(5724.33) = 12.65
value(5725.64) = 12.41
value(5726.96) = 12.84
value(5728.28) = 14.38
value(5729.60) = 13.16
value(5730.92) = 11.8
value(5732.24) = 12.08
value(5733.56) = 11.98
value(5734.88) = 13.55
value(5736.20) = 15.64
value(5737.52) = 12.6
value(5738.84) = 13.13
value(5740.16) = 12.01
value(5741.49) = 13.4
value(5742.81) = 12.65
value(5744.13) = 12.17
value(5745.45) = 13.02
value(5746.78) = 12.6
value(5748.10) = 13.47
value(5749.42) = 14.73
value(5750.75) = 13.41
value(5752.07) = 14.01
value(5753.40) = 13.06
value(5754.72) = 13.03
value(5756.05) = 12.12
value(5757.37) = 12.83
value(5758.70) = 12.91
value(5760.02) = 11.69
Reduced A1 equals 0.20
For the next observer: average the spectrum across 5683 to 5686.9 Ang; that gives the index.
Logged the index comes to 11.4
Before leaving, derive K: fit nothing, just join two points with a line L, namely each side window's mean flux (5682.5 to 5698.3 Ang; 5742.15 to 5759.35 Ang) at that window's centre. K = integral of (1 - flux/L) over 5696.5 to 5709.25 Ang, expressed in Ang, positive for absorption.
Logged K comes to 0.50 Ang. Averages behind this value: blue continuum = 12.3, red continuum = 13.1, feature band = 12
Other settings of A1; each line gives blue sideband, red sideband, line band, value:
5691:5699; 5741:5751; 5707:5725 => 0.7 Ang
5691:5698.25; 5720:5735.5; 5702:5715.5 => 0.5 Ang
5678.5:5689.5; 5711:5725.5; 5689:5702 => 0.0 Ang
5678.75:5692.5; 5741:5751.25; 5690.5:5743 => 1.0 Ang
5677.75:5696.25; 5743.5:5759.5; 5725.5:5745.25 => 0.0 Ang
